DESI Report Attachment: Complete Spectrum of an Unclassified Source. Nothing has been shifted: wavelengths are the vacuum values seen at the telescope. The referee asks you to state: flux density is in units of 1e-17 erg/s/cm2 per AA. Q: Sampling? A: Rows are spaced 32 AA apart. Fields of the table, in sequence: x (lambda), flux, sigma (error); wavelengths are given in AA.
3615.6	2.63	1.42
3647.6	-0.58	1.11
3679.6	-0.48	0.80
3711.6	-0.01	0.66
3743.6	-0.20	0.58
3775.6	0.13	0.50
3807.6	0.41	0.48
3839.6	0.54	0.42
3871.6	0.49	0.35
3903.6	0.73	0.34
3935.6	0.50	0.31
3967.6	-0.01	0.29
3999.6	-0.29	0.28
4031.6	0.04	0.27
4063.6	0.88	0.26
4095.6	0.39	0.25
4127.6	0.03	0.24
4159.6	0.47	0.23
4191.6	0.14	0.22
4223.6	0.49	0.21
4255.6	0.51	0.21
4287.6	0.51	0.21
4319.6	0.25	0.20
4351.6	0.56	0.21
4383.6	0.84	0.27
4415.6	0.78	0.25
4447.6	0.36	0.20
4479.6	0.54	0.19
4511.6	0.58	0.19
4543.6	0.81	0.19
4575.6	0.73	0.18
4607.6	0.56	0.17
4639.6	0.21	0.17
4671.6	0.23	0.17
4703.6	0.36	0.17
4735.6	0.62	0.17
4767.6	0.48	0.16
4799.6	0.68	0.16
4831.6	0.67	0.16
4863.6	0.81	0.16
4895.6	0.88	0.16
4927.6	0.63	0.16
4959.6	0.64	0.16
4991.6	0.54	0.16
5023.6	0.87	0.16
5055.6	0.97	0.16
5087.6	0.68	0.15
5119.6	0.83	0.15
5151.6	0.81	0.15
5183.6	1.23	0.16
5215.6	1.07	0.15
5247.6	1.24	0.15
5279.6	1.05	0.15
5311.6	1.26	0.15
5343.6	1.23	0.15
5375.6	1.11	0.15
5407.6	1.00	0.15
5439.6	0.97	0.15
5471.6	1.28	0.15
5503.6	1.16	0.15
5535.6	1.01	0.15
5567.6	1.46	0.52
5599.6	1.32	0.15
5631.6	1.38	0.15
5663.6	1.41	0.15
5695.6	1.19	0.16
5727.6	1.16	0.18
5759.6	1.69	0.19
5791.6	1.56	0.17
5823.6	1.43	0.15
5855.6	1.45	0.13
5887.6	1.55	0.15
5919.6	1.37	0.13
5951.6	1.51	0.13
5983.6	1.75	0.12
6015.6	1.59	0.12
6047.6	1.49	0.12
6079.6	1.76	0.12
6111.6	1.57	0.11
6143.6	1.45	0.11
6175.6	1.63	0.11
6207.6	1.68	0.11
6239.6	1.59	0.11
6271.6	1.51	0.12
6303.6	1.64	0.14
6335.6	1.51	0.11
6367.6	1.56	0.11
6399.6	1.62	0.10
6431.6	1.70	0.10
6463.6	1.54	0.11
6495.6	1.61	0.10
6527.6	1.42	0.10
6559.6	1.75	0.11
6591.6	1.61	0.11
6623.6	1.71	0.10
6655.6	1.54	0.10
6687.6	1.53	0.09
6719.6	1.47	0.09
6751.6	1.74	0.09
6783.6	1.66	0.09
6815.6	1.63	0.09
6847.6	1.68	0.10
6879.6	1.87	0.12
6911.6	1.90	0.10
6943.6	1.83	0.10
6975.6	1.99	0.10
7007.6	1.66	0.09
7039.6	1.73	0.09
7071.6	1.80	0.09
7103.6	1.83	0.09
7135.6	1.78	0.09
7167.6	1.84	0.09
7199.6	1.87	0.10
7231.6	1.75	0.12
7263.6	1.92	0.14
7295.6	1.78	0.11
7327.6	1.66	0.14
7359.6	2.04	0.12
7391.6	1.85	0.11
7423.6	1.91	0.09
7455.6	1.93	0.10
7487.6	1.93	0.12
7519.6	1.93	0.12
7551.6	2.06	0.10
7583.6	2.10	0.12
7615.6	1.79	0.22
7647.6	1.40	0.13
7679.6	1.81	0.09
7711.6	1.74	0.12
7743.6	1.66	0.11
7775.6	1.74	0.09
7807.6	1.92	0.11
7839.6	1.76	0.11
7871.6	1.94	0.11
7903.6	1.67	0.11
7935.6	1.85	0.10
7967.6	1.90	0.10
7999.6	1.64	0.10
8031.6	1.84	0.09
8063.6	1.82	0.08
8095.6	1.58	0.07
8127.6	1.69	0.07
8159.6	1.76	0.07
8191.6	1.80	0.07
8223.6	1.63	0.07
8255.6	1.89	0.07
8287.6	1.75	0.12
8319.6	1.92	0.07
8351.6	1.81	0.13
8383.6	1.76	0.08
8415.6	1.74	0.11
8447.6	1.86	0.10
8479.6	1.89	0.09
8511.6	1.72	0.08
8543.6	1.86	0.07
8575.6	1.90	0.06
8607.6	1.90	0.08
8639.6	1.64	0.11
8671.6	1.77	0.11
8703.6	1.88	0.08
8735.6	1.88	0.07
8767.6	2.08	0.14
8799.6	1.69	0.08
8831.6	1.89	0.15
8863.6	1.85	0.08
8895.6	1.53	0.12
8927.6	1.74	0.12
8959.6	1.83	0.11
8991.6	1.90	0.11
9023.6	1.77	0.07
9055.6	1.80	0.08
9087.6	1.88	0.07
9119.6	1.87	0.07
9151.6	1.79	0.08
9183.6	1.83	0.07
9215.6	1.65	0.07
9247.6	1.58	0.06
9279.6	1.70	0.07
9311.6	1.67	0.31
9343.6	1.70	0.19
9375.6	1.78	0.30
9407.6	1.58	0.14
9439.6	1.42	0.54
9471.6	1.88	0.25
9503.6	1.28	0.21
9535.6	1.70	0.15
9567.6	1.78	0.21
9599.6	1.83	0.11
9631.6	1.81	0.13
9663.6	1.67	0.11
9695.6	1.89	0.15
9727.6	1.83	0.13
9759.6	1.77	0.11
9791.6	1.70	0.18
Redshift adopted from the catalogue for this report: 0.296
